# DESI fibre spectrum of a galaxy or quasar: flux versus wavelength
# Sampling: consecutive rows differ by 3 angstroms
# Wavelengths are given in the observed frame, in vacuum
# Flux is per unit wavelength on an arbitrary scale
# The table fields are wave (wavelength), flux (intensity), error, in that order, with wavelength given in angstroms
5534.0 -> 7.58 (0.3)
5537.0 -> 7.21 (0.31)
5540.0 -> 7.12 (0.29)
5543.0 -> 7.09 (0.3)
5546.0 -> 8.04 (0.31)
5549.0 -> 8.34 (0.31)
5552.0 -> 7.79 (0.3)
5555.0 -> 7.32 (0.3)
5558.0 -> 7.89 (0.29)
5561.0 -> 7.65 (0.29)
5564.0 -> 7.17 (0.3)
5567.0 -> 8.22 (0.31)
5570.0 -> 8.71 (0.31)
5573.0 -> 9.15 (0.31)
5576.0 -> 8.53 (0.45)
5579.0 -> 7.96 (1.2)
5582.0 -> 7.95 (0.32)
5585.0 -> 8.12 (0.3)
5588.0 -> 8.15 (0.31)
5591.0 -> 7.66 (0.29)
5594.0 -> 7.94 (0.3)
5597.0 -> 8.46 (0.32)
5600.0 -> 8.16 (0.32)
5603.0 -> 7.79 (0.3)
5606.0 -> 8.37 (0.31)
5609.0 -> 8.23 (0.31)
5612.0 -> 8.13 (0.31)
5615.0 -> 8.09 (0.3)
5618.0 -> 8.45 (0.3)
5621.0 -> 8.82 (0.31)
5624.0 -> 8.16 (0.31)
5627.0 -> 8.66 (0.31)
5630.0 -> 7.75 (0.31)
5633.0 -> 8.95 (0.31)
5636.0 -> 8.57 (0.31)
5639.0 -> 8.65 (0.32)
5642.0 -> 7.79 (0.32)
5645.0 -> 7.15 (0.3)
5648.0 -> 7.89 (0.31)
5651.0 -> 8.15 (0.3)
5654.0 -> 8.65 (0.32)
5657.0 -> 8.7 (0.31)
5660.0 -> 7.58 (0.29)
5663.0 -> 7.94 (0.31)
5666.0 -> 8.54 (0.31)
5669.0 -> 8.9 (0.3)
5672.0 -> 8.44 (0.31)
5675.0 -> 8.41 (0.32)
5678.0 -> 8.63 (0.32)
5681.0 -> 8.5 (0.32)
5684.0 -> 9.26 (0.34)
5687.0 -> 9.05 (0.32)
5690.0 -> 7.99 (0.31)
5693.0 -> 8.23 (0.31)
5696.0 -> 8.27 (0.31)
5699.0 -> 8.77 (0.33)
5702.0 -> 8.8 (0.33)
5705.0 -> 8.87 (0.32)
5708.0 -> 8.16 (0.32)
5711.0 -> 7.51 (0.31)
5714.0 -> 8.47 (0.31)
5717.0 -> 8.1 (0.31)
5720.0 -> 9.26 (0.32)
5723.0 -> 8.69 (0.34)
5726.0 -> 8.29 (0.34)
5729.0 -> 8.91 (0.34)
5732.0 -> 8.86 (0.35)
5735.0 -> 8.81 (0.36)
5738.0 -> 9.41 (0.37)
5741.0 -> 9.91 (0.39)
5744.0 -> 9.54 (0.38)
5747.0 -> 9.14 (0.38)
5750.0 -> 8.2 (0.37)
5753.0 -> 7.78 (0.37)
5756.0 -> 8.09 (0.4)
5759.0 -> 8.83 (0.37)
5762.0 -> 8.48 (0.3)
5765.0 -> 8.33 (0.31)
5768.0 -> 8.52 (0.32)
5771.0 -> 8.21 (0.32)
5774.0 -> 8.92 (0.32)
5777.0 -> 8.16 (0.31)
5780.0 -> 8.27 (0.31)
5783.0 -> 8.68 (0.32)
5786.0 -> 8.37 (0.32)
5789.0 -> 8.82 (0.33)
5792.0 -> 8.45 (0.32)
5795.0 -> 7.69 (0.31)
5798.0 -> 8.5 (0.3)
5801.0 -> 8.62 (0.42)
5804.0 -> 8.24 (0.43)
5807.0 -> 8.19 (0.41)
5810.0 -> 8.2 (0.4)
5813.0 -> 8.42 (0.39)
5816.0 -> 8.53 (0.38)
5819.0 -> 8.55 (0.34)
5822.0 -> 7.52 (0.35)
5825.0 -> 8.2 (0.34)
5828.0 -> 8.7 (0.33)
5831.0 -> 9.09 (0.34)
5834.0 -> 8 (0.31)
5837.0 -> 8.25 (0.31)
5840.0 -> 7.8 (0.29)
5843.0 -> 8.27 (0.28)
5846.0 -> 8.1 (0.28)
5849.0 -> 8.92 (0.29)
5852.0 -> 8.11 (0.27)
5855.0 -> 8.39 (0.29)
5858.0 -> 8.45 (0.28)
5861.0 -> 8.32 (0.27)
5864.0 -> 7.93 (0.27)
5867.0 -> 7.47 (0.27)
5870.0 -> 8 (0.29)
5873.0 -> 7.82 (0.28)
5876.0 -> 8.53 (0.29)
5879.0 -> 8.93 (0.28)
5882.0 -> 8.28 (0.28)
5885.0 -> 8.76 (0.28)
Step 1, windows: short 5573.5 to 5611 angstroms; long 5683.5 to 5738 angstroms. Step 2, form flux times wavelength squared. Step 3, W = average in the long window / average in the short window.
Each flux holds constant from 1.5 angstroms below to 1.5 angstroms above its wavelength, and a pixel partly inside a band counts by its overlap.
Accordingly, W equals 1.10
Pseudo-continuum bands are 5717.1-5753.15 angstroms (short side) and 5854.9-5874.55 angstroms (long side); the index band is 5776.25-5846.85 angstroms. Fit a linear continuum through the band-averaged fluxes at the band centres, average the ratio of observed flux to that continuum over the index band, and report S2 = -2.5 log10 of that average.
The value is 0.01 mag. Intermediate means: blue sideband 8.91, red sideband 8.03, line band 8.32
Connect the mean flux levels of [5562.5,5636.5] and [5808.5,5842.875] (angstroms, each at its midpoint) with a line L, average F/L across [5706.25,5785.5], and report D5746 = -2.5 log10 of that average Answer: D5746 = -0.04 mag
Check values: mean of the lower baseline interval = 8.24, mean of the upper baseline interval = 8.3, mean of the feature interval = 8.6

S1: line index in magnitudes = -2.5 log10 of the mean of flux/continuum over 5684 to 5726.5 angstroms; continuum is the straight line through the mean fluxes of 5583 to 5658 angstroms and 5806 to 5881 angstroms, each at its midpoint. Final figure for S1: -0.03 mag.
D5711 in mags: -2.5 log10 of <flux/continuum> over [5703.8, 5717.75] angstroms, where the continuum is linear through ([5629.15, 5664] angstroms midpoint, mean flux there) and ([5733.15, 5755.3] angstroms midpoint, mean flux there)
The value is 0.06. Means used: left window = 8.16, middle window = 8.21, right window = 8.94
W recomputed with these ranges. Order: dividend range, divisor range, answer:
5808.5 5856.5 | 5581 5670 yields 1.09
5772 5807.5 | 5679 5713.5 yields 1.02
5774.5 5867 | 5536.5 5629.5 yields 1.12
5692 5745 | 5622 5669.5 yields 1.08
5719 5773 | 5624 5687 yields 1.08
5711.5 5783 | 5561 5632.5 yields 1.11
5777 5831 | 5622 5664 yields 1.08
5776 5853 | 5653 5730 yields 1.02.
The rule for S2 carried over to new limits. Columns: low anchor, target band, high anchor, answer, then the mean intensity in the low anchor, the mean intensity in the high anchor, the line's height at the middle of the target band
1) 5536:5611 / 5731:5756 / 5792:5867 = -0.09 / 7.97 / 8.28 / 8.17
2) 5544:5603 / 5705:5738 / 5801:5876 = -0.05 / 8.05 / 8.24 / 8.16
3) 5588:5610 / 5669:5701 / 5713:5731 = -0.01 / 8.09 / 8.63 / 8.47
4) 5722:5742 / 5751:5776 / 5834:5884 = 0.05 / 8.97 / 8.22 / 8.78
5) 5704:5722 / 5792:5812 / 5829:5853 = 0.01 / 8.39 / 8.33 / 8.35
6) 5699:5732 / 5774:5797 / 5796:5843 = 0.00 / 8.53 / 8.31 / 8.38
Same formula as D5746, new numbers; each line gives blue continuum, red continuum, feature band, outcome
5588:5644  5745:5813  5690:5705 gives -0.023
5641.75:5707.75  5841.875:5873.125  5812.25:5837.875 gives -0.020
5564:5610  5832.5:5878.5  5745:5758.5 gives -0.027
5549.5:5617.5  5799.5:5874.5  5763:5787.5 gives -0.030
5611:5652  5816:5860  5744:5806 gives -0.019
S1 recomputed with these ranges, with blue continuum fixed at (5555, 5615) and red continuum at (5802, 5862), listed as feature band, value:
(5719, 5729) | -0.067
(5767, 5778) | -0.026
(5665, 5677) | -0.052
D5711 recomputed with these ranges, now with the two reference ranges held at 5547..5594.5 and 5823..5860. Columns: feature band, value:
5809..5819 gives -0.01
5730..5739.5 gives -0.10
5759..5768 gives -0.03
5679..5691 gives -0.07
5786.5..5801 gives -0.01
